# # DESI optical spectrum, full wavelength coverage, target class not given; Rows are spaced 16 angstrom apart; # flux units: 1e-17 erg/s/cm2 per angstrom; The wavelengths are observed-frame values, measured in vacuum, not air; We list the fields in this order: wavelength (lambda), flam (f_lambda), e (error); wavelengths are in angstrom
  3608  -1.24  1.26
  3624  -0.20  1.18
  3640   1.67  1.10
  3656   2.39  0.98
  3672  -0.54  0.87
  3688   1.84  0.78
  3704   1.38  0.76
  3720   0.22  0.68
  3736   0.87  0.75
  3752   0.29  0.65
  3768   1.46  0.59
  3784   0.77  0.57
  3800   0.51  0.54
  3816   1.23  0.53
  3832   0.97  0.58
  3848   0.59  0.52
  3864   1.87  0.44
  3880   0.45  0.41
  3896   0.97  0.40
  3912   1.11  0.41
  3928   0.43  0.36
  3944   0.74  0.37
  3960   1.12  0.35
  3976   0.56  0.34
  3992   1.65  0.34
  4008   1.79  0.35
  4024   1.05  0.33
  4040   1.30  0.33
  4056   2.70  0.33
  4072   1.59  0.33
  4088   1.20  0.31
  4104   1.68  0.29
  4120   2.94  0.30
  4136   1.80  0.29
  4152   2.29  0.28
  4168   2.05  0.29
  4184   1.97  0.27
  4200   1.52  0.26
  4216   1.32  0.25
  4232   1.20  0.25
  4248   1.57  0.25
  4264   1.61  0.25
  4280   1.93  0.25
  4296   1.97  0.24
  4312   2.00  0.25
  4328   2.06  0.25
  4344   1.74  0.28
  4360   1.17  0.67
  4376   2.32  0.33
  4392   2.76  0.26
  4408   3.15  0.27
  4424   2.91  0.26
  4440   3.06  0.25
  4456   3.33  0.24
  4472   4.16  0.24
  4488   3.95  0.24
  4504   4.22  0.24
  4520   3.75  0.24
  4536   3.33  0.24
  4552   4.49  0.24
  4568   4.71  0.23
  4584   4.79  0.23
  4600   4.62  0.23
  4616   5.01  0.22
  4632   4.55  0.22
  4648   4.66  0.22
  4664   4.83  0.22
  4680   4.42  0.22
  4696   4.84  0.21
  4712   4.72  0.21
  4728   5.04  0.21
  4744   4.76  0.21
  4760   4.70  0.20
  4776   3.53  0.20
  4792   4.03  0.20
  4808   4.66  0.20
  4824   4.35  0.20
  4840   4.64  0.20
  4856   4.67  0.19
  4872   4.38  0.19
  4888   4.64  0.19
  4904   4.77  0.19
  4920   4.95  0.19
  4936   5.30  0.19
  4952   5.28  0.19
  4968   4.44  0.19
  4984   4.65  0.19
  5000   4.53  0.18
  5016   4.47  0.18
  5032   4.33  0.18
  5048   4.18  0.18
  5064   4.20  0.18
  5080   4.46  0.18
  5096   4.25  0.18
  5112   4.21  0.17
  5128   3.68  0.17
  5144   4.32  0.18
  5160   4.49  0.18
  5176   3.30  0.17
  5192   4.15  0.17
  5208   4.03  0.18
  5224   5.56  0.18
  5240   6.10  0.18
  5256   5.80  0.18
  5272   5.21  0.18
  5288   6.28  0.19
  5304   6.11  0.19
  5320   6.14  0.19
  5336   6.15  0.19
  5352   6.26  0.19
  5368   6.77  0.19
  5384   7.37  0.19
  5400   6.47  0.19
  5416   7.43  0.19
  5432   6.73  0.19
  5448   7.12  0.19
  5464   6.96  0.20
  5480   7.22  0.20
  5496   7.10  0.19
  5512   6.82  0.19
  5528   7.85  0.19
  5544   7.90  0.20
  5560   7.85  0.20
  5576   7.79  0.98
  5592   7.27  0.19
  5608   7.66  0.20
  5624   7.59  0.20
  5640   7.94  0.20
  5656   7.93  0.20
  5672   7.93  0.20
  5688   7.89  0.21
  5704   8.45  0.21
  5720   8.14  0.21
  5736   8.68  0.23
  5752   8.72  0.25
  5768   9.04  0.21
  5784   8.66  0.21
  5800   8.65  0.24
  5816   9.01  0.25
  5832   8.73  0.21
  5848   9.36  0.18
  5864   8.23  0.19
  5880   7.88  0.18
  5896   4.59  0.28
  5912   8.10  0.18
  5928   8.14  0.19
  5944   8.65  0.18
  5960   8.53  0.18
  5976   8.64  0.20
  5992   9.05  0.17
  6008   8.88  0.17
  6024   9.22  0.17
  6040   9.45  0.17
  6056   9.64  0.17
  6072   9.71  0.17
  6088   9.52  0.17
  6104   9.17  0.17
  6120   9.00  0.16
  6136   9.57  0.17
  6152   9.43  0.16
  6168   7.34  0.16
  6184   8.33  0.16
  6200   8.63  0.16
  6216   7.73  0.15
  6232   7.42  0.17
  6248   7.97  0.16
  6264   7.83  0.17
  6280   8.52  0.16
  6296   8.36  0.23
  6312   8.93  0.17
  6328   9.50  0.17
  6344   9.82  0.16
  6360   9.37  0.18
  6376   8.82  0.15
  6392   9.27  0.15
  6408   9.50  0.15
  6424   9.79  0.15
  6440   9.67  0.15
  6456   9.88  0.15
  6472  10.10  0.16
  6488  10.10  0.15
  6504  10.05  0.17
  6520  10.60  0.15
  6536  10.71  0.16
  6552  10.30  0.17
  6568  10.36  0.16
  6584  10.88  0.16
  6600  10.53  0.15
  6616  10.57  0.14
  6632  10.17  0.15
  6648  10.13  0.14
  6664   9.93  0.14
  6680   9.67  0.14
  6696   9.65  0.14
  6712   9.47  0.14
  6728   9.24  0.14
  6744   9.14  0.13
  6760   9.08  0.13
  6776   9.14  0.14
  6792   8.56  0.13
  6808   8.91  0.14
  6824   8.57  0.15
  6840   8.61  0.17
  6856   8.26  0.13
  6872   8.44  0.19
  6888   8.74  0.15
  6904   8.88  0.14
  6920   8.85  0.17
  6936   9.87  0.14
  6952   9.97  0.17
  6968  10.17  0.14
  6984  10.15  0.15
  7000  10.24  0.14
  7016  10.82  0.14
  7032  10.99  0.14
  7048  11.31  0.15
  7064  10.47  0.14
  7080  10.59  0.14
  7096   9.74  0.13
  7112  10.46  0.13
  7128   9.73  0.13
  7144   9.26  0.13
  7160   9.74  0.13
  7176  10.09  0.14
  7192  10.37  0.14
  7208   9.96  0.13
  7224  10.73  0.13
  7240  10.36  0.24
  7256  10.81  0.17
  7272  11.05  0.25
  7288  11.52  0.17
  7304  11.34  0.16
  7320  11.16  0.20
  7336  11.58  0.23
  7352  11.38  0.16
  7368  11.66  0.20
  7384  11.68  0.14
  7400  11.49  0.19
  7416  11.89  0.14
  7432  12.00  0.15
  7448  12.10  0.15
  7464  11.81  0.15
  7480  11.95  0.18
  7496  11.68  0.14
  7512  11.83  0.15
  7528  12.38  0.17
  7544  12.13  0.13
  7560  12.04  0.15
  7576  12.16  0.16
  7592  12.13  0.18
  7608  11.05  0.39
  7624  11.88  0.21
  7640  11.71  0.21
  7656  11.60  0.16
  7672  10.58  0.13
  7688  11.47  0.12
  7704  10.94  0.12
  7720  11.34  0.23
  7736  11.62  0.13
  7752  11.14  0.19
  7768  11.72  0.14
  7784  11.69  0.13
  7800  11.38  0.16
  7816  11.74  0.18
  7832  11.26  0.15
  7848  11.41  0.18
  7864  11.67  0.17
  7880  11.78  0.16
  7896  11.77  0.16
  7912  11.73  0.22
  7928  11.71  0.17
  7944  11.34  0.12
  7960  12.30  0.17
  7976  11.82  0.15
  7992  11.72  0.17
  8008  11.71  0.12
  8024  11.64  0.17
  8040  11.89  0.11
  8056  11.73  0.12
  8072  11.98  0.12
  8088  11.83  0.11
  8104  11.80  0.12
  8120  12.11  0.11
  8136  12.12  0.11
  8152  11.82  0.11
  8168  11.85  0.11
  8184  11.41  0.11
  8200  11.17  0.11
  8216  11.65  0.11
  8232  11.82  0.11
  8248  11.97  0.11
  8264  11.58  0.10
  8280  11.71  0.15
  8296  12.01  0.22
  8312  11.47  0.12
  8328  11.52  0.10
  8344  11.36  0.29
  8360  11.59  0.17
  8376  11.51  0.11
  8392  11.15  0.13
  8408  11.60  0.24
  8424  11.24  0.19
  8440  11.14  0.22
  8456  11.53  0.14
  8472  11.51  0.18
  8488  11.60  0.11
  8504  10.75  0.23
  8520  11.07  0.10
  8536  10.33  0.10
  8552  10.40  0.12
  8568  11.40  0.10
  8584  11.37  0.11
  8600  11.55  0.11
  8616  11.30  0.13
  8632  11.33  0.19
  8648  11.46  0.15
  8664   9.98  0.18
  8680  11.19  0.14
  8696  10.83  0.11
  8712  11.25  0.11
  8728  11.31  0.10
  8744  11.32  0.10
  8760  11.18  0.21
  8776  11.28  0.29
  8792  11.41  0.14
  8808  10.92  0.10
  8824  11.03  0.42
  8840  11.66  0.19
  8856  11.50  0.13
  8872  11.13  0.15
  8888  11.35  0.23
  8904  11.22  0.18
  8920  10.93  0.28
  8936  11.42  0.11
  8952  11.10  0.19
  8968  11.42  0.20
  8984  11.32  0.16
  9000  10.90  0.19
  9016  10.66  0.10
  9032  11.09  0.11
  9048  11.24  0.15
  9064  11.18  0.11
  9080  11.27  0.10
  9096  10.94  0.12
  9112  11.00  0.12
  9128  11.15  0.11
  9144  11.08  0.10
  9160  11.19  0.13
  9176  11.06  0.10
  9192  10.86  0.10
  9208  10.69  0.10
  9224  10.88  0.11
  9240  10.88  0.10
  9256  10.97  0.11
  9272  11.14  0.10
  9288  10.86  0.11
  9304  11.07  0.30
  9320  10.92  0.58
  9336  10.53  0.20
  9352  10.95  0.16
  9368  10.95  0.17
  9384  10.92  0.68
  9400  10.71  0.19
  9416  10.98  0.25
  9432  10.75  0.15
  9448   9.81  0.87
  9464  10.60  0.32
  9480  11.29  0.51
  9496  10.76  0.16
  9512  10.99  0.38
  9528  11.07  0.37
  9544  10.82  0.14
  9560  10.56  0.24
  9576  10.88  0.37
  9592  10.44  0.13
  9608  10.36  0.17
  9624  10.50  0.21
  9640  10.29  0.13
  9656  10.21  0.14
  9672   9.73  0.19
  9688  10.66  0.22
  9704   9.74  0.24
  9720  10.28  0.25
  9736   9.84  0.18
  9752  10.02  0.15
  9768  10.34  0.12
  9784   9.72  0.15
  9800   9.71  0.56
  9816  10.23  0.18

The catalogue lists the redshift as 0.00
